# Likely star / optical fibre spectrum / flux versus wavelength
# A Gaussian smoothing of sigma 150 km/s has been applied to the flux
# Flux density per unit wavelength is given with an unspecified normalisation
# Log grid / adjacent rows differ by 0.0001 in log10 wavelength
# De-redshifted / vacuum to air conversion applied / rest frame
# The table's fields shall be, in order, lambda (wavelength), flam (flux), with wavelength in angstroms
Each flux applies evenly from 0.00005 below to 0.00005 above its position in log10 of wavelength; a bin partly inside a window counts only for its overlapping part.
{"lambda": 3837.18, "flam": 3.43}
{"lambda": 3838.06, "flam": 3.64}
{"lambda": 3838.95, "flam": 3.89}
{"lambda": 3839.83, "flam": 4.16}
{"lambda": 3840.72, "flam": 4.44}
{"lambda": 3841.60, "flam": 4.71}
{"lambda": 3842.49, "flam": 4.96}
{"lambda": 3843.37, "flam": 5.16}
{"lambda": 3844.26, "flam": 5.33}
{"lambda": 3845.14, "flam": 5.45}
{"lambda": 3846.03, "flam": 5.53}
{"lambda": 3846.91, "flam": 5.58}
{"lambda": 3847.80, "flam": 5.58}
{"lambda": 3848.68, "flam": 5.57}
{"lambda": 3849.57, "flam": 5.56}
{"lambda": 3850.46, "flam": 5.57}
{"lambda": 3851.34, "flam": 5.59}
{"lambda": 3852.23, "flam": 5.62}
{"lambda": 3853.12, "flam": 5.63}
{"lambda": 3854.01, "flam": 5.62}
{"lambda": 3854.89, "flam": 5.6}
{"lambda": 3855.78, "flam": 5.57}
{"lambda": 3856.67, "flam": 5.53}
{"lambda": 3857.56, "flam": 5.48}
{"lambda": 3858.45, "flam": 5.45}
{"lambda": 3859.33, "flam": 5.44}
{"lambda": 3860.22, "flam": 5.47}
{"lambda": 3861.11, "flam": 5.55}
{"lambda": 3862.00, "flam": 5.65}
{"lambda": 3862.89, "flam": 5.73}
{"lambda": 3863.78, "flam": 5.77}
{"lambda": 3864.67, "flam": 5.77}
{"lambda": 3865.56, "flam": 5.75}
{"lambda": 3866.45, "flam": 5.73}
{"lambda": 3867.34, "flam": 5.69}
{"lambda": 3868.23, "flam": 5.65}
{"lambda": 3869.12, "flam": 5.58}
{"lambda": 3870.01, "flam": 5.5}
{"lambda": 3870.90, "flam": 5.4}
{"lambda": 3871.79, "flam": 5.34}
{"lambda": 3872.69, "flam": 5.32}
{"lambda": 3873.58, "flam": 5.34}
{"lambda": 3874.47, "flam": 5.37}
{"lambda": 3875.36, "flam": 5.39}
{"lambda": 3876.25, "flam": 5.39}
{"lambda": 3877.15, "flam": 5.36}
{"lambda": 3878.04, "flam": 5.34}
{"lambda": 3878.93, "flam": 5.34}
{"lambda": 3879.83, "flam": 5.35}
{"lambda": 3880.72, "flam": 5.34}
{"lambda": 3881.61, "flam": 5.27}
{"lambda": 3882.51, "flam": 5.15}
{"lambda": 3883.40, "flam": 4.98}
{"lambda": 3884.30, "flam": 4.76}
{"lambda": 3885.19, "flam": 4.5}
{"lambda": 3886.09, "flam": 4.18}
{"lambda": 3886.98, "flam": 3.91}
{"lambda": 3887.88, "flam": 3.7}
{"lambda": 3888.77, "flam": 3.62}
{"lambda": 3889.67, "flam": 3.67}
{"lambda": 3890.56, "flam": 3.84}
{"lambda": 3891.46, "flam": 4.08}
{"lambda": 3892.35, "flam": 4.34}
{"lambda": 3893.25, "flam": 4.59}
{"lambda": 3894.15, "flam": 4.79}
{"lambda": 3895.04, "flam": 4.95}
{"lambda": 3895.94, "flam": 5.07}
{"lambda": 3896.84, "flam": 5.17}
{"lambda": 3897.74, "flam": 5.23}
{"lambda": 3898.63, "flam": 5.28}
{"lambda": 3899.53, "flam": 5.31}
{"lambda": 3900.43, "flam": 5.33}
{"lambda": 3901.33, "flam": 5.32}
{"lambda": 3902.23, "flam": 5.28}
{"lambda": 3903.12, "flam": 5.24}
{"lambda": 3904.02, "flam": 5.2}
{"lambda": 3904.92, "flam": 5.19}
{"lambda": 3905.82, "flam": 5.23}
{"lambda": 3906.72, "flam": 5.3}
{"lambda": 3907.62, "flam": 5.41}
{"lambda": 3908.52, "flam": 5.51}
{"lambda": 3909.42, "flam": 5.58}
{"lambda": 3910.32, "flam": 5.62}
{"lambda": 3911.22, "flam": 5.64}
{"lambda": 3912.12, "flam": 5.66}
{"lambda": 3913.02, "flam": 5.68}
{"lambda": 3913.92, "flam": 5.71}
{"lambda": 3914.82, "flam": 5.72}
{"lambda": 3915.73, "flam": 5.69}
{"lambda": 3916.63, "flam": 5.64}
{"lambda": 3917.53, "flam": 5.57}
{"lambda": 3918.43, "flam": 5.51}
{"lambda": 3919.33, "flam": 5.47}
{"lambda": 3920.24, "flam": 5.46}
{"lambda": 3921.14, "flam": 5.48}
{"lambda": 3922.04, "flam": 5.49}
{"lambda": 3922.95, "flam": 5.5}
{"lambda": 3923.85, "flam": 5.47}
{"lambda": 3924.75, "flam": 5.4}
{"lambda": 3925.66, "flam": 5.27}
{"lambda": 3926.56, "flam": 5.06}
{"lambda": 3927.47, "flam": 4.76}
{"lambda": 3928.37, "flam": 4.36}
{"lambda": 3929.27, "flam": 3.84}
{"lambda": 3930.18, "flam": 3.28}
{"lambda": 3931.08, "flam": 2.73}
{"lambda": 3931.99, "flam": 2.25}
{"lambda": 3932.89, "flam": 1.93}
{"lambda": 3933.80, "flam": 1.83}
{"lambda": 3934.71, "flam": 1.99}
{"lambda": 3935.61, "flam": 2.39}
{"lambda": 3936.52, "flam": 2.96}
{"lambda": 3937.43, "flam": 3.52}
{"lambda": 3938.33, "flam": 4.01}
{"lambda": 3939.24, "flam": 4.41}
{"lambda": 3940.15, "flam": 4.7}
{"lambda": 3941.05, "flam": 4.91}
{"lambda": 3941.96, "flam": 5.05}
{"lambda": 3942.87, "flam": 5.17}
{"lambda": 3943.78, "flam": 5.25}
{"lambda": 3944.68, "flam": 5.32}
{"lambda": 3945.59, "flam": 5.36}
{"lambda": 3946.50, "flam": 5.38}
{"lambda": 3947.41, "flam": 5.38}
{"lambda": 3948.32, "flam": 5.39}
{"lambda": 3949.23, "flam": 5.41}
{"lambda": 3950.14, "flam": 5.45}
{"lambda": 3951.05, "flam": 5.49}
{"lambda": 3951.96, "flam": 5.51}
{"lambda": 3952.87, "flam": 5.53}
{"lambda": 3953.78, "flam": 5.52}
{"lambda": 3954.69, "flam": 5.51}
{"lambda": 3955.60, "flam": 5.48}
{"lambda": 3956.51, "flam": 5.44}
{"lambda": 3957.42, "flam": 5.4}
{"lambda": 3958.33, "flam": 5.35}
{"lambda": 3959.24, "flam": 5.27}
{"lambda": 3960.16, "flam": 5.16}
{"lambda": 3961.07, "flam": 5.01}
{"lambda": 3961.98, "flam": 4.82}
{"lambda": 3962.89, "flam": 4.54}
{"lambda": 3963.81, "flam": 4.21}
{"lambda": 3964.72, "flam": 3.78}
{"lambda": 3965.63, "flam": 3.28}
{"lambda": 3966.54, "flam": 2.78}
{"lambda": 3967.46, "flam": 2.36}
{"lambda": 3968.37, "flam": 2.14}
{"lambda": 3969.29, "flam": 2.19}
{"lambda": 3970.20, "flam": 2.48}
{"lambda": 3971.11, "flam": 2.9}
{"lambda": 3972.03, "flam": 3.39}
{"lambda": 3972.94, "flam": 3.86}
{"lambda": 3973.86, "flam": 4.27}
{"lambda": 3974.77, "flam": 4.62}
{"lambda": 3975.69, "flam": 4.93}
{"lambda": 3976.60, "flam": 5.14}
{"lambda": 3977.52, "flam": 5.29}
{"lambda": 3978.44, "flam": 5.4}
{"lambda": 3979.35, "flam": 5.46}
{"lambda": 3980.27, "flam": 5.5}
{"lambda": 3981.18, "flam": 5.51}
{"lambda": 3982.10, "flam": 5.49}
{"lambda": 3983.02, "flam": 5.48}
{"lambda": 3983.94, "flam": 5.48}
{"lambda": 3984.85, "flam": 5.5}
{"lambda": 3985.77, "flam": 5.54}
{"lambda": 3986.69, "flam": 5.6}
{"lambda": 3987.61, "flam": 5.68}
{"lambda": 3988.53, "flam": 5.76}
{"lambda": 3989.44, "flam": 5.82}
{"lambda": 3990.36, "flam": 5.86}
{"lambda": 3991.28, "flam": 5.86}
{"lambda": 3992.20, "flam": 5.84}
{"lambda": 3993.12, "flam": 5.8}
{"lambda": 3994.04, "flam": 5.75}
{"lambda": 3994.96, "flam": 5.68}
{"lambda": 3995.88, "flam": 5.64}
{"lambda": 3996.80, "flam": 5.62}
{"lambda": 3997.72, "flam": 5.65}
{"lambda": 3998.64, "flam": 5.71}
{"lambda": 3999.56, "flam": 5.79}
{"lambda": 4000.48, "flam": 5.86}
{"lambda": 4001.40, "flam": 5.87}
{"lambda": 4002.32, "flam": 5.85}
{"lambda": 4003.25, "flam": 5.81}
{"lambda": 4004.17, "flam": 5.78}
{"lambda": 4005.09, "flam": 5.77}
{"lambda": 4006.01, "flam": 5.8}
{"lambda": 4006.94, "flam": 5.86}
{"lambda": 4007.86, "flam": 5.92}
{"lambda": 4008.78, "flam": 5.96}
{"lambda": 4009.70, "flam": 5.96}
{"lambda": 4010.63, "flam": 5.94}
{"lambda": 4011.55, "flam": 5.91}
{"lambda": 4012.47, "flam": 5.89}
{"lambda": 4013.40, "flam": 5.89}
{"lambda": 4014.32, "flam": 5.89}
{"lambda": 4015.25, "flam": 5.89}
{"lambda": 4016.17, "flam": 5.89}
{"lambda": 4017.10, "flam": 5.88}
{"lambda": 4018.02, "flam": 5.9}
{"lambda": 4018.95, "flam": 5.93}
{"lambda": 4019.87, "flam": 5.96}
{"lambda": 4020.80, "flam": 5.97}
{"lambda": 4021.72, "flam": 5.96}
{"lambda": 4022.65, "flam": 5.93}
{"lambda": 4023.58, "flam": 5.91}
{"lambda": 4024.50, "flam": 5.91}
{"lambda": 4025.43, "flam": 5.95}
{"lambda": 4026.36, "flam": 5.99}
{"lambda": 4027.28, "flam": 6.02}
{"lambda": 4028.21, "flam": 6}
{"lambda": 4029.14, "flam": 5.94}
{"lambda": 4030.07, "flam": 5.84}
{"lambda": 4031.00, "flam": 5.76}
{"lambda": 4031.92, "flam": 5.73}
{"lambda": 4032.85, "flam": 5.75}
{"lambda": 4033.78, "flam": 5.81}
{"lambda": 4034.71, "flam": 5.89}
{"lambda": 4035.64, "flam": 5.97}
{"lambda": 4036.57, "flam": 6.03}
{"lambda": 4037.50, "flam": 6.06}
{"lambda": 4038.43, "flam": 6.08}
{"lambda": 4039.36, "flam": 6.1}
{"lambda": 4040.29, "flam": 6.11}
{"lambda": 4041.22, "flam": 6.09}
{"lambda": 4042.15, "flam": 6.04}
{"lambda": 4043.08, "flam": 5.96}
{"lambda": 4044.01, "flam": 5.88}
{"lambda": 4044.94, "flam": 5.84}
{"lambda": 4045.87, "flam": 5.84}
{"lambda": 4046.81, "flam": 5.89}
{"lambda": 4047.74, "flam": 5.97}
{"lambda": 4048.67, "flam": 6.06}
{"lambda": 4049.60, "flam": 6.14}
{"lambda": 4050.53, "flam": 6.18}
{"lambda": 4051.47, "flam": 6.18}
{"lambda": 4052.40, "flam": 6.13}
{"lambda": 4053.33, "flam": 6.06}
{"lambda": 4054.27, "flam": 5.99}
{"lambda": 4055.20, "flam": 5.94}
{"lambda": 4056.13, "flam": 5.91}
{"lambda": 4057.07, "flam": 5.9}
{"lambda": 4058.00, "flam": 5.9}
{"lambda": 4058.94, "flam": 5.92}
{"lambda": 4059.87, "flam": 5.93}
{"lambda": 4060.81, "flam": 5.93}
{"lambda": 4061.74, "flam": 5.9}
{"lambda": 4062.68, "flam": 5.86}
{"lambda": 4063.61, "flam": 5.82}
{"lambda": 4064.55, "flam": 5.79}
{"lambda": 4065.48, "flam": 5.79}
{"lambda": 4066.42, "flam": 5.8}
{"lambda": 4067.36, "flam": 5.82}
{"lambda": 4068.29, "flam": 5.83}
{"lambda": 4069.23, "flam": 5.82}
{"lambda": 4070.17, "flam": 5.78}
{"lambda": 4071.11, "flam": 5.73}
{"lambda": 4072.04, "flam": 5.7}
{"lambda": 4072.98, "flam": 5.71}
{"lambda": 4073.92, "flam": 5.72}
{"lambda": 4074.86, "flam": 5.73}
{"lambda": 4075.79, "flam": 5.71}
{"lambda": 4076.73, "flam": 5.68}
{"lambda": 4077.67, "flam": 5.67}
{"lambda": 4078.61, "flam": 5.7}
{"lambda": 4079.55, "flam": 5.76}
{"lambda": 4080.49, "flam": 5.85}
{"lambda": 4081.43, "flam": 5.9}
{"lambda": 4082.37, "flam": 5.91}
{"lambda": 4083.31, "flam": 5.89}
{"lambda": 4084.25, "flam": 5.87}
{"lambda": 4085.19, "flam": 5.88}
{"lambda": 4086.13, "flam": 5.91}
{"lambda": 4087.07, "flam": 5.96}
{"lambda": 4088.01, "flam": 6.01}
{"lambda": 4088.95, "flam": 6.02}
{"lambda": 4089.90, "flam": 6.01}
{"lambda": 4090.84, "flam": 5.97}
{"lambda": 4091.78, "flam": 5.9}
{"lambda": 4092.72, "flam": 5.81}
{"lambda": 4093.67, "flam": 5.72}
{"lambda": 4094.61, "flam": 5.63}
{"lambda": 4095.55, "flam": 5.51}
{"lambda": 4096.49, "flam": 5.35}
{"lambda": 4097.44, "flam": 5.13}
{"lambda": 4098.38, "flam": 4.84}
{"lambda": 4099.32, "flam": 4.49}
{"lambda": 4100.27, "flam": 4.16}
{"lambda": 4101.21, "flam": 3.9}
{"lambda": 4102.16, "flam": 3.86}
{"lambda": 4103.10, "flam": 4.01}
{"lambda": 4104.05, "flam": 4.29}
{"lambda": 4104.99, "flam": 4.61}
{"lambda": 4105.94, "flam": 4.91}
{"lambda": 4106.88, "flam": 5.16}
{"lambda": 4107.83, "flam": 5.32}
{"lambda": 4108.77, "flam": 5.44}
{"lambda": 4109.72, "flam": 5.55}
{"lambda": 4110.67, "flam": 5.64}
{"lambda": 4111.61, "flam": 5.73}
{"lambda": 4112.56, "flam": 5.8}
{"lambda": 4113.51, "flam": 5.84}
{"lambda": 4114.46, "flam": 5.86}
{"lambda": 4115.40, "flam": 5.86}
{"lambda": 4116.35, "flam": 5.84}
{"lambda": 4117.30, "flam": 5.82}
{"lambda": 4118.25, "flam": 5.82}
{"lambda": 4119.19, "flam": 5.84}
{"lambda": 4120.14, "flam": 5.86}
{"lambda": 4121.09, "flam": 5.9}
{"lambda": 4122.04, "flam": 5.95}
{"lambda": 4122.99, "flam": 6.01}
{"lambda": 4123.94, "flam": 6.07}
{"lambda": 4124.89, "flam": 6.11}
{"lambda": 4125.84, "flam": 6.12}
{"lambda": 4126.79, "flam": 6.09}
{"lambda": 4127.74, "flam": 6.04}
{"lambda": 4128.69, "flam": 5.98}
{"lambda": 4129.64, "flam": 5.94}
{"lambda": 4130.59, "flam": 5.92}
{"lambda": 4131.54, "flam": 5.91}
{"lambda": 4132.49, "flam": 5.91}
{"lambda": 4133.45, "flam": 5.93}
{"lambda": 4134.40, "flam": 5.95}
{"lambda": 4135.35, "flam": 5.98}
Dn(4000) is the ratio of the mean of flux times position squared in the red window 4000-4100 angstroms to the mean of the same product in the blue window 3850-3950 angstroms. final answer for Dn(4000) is 1.3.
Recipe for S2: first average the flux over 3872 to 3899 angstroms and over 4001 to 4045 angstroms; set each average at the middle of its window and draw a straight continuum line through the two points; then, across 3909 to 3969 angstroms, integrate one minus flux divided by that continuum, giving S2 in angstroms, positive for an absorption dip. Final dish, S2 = 6.24 angstroms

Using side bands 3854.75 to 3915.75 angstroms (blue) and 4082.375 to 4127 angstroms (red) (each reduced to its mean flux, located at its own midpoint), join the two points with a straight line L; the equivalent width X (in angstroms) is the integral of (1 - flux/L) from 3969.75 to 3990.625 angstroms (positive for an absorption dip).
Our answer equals 1.4 angstroms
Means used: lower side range 5.21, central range 4.99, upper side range 5.52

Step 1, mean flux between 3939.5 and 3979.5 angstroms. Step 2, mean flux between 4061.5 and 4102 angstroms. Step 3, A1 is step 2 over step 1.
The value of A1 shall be 1.21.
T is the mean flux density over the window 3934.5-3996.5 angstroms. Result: 4.81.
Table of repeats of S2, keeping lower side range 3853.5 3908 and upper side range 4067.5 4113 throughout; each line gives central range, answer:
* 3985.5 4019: -3.0 angstroms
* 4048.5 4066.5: -1.8 angstroms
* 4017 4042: -2.6 angstroms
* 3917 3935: 3.0 angstroms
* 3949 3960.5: -0.3 angstroms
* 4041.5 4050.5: -0.9 angstroms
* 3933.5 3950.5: 2.6 angstroms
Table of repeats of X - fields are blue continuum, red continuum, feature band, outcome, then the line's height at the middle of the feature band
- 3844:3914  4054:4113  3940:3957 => 0.1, 5.36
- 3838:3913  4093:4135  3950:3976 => 4.6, 5.3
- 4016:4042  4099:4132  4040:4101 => -0.7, 5.72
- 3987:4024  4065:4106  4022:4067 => -2.2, 5.67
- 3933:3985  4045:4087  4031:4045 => -1.1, 5.52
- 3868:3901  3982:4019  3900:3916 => -1.1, 5.11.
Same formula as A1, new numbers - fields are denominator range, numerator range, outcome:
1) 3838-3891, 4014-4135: 1.11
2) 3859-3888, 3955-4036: 1.01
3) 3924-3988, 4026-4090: 1.31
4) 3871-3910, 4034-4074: 1.19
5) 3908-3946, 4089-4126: 1.16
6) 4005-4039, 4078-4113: 0.91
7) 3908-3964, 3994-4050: 1.21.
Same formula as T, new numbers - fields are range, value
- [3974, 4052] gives 5.8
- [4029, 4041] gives 5.93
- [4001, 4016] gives 5.87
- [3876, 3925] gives 5.12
